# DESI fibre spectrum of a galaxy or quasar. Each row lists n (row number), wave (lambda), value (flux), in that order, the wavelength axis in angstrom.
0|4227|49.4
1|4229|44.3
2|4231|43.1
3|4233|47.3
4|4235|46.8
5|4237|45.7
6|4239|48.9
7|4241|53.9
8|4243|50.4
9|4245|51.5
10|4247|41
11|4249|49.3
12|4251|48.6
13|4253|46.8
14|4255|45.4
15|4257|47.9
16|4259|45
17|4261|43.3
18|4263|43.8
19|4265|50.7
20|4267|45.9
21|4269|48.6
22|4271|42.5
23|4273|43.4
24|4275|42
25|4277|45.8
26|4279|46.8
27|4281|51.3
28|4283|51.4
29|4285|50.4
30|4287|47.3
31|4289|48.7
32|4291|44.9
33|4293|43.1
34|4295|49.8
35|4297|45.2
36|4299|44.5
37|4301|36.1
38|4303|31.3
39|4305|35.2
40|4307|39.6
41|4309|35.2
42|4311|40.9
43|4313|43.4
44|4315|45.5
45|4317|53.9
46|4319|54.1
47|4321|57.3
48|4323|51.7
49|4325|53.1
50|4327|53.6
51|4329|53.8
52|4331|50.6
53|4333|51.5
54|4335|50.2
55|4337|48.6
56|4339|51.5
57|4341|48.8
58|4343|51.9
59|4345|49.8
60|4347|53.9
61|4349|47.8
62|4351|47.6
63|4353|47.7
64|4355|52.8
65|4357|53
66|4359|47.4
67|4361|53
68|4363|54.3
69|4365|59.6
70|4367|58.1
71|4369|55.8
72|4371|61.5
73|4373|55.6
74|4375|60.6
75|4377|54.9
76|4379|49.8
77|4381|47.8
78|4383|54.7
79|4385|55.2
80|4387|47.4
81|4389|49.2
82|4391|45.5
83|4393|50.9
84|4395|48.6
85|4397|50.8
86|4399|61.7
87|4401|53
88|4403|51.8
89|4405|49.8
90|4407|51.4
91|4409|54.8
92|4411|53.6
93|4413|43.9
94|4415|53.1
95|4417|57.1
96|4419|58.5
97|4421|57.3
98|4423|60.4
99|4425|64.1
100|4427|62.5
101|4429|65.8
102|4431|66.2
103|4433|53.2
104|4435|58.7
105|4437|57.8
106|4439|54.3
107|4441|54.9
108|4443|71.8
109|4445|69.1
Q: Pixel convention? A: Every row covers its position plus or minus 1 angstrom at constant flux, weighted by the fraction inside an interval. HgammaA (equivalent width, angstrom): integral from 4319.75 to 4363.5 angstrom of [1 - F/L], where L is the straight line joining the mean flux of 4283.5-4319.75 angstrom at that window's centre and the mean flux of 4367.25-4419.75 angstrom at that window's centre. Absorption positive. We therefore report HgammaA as -3.2 angstrom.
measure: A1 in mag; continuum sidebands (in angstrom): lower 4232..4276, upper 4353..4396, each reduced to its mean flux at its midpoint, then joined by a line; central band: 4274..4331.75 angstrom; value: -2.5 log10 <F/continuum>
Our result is 0.07 mag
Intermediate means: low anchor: 46.8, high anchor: 53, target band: 46.4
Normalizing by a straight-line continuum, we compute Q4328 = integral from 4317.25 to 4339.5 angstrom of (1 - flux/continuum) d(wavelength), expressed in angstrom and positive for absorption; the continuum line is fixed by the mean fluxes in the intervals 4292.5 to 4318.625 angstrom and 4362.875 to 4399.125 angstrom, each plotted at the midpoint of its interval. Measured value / -3.38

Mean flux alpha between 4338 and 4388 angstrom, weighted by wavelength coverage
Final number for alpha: 52.8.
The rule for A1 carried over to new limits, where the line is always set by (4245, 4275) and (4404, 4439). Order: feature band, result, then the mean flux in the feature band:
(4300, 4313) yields 0.309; 36.9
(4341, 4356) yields 0.038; 50.1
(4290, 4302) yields 0.104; 43.9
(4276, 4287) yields -0.036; 49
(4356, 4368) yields -0.028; 54.2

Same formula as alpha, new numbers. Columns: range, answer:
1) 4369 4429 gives 54.2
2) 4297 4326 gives 44.4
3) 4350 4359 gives 50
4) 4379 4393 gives 50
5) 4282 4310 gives 43.1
